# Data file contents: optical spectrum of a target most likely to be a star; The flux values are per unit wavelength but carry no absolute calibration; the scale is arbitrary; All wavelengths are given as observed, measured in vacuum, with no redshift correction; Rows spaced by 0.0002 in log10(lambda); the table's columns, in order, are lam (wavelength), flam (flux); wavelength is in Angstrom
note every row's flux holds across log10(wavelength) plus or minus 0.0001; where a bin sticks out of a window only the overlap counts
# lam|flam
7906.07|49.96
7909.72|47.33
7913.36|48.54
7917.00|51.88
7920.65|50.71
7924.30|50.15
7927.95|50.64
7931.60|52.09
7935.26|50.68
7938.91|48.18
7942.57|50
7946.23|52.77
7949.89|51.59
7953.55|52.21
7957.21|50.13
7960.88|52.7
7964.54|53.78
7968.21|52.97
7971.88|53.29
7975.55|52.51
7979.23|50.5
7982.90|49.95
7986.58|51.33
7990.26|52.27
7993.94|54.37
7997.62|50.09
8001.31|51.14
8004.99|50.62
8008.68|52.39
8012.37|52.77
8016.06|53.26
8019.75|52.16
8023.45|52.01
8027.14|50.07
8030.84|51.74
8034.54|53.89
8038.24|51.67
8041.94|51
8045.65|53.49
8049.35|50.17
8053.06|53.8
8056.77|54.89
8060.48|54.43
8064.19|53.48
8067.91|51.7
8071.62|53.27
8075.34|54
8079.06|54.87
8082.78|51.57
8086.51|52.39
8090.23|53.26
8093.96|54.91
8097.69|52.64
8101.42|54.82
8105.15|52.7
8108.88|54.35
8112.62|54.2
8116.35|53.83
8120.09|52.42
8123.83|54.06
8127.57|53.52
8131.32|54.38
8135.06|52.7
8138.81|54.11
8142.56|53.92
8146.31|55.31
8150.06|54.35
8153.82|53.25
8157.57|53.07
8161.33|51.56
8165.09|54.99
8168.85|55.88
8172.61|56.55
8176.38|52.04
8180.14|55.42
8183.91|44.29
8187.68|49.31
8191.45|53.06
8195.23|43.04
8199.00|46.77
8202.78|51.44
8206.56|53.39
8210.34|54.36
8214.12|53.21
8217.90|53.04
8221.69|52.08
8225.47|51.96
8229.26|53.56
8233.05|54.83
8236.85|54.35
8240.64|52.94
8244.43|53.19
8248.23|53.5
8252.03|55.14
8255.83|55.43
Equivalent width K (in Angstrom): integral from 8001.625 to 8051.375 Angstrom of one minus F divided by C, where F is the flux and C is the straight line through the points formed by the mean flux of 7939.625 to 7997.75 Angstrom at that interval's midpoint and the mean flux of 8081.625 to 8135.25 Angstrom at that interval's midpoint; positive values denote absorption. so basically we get 0.6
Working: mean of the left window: 51.9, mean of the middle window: 51.9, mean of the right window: 53.5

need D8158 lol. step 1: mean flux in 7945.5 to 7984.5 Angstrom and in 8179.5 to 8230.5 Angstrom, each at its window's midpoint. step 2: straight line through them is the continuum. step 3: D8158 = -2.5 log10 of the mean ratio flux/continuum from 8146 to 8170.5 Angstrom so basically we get -0.06 mag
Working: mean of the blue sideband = 52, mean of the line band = 54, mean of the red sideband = 50.9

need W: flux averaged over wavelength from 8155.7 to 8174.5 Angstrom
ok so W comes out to 54.4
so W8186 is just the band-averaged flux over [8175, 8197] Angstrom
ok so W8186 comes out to 49.5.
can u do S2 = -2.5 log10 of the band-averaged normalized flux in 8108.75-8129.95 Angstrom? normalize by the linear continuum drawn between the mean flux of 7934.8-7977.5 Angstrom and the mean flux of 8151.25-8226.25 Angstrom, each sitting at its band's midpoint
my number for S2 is -0.04 mag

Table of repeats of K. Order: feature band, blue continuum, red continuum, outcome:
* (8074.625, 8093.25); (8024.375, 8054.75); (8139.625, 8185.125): -0.26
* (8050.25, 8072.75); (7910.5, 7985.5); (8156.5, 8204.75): -0.97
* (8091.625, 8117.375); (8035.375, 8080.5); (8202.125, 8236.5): -0.39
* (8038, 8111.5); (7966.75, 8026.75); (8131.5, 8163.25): -0.60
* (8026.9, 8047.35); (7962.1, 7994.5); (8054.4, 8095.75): 0.35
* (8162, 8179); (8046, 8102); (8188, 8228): -0.94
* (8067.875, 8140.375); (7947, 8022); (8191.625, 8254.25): -1.88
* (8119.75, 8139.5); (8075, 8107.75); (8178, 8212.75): -0.50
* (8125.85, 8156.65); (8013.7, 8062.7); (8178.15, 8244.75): -1.13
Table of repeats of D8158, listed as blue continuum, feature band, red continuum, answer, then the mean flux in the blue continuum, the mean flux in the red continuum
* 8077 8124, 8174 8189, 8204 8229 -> 0.06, 53.5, 53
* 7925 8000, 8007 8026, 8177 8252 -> -0.02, 51.6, 51.9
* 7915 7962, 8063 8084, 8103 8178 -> -0.01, 51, 53.9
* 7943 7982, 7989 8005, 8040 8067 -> 0.01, 52.1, 53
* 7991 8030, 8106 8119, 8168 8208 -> -0.05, 51.9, 50.9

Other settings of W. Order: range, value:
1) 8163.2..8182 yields 55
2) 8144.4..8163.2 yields 53.5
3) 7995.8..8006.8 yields 50.6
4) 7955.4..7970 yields 52.4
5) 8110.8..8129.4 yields 53.6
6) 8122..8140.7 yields 53.7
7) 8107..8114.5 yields 54.3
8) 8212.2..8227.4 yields 52.6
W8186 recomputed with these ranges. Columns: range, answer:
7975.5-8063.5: 52.1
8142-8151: 54.7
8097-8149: 53.8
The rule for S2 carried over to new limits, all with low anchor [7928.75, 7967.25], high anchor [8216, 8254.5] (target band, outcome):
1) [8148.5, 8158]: -0.01 mag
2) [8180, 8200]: 0.11 mag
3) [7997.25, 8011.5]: 0.01 mag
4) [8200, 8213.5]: 0.01 mag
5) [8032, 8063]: -0.02 mag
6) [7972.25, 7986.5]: 0.01 mag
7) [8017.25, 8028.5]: 0.01 mag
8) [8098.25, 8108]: -0.02 mag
